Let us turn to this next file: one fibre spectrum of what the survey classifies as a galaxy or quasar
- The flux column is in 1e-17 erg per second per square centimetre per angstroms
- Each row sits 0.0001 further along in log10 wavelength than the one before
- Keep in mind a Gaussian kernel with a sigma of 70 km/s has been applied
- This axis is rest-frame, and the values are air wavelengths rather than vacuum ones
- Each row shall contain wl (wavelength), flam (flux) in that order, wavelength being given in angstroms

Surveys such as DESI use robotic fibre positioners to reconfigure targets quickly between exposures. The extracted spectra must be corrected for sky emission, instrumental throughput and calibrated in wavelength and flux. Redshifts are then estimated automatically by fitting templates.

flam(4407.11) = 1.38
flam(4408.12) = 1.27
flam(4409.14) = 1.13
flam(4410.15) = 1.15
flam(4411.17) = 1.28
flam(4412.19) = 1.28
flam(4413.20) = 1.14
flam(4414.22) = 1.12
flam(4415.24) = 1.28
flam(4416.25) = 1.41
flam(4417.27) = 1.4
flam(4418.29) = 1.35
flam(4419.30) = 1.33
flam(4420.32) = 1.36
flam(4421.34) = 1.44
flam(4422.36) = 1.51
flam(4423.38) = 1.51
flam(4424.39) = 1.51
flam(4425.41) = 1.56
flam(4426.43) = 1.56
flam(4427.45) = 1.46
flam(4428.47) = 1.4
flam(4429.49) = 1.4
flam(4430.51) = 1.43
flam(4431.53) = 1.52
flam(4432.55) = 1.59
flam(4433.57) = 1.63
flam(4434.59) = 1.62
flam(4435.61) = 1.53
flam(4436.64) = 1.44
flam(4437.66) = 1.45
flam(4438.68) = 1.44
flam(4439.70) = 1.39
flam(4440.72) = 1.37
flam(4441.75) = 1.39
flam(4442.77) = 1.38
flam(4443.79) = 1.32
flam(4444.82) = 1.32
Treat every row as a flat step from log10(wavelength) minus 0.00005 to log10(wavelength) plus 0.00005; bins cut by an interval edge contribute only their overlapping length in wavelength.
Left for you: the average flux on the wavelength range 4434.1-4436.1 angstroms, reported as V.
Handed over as 1.58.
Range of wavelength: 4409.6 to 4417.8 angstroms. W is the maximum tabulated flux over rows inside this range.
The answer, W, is 1.41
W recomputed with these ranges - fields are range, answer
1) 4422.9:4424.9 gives 1.51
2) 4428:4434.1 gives 1.63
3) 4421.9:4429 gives 1.56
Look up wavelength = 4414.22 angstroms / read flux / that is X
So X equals 1.12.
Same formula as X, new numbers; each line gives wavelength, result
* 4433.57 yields 1.63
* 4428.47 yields 1.4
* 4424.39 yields 1.51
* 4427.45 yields 1.46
